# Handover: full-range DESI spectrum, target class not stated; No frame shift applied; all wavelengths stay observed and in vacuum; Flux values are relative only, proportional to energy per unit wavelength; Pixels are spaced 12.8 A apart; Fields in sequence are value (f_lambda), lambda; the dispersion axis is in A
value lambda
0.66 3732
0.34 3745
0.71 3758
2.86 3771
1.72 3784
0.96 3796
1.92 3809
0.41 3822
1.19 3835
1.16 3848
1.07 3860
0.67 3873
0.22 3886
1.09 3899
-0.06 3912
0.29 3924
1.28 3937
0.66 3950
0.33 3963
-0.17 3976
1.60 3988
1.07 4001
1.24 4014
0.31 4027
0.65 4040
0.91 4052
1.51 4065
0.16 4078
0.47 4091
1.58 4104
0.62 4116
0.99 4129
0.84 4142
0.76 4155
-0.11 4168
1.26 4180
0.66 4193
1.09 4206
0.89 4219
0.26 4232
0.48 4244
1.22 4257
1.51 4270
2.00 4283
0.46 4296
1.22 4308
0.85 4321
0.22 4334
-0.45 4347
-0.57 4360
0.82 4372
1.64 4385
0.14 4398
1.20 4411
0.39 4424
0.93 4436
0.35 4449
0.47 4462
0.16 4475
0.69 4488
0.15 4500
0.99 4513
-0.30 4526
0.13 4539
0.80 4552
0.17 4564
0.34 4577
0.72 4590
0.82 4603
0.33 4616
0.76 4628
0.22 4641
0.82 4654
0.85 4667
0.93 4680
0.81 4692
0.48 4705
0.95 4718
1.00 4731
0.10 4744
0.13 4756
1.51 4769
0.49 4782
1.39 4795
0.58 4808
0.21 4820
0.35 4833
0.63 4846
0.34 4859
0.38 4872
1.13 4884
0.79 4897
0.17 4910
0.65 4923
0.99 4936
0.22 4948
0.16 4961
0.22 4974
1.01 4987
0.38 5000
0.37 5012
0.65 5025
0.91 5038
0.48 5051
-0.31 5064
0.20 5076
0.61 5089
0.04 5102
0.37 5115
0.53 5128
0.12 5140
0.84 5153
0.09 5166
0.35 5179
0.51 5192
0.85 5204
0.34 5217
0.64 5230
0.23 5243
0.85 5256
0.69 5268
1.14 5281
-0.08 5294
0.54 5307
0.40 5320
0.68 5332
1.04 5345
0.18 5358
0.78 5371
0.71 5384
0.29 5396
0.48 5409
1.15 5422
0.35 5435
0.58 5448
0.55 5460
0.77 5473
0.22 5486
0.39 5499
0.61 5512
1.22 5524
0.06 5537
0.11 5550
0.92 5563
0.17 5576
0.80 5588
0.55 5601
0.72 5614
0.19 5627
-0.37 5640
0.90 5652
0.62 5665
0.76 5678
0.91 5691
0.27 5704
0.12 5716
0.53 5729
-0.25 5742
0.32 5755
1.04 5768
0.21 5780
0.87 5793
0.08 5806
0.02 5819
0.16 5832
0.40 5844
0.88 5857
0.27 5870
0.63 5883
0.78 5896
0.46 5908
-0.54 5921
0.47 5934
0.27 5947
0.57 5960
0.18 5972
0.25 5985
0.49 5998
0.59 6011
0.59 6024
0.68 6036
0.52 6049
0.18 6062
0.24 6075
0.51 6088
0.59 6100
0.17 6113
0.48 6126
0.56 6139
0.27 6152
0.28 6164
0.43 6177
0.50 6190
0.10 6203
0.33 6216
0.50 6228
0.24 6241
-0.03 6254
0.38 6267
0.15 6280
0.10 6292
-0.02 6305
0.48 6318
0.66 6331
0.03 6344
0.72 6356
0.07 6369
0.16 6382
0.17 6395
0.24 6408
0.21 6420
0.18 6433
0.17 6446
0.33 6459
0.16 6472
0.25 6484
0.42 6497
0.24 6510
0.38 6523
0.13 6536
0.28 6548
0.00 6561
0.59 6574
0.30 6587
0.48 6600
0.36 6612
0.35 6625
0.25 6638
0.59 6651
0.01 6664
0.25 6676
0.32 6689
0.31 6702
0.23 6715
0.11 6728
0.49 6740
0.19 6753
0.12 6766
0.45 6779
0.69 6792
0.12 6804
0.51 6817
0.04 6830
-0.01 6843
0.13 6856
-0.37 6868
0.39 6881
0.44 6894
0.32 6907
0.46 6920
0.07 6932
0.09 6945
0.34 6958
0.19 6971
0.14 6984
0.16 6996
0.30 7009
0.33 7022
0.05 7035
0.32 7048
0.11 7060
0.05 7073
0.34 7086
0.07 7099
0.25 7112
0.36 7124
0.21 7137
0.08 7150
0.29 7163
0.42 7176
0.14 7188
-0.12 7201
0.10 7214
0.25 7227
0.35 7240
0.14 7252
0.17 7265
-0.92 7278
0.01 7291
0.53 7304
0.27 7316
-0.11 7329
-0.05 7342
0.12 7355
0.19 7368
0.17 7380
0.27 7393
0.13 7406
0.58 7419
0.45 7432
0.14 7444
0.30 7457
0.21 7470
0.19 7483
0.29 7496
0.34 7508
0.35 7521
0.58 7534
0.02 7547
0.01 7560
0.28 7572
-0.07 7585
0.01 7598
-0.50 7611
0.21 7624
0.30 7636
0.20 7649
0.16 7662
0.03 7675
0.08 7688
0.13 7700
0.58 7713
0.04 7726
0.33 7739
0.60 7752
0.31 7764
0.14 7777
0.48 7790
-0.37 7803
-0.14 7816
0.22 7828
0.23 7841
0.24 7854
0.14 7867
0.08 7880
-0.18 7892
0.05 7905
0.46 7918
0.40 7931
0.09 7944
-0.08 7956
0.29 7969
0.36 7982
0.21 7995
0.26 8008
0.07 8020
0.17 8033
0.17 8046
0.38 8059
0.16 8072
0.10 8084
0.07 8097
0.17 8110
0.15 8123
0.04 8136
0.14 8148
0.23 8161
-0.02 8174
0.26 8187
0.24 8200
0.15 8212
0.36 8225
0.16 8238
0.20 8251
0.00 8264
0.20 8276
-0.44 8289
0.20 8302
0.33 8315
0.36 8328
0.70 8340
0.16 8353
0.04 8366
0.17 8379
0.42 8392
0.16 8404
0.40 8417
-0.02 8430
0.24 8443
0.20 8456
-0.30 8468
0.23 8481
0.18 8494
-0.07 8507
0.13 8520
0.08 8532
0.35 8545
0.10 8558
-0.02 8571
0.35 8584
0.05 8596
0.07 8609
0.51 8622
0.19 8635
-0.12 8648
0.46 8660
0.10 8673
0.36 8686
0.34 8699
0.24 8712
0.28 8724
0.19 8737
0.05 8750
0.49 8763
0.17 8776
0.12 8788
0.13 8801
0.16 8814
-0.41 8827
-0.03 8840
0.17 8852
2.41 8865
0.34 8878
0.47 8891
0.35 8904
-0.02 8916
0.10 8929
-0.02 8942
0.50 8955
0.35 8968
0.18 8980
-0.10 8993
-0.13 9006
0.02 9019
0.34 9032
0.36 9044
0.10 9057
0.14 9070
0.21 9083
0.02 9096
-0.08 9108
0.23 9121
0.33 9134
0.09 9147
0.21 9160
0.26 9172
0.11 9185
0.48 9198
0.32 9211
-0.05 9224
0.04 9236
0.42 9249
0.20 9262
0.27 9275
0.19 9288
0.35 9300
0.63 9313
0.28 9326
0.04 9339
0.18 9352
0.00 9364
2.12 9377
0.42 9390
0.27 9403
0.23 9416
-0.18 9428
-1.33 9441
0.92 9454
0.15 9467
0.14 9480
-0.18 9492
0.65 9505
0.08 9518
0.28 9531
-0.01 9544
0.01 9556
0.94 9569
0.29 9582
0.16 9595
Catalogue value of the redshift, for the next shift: 1.38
